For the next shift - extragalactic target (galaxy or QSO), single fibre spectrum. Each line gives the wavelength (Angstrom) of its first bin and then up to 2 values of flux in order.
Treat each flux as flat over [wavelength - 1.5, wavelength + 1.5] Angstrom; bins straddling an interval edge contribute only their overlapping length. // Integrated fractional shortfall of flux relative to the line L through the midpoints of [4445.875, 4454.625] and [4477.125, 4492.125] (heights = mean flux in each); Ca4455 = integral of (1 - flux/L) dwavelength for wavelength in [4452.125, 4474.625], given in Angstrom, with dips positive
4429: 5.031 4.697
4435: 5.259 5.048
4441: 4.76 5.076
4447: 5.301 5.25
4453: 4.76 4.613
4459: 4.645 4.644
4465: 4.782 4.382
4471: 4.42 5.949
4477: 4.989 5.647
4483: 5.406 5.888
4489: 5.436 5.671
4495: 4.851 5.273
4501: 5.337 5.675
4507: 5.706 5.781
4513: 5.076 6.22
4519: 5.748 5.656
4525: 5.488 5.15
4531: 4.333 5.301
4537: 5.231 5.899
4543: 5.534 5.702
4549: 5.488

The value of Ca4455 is 2.3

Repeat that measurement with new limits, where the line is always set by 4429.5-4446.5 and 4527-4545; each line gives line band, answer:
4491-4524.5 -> -2.3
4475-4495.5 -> -1.3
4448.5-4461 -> 0.6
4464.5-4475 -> 0.5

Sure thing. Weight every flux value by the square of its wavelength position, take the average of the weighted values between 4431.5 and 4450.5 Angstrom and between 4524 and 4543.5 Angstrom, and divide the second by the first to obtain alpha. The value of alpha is 1.1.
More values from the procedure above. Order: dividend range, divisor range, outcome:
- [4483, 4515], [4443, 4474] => 1.15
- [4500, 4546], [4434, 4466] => 1.15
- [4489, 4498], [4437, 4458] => 1.09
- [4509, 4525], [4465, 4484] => 1.13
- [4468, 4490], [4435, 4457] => 1.08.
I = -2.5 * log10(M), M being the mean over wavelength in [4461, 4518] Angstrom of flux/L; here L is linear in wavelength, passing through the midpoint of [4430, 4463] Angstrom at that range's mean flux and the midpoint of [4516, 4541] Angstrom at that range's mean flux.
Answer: -0.033 mag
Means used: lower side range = 4.92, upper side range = 5.39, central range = 5.33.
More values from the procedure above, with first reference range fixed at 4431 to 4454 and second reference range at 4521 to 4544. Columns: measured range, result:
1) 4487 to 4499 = -0.03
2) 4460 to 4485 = 0.02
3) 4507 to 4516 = -0.07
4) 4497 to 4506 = -0.05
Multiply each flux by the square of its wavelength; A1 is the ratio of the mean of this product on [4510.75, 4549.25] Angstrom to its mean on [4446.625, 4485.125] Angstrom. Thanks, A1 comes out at 1.12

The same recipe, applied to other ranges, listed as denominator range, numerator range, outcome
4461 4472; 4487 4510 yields 1.21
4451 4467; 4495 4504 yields 1.15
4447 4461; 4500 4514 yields 1.17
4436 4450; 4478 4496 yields 1.10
